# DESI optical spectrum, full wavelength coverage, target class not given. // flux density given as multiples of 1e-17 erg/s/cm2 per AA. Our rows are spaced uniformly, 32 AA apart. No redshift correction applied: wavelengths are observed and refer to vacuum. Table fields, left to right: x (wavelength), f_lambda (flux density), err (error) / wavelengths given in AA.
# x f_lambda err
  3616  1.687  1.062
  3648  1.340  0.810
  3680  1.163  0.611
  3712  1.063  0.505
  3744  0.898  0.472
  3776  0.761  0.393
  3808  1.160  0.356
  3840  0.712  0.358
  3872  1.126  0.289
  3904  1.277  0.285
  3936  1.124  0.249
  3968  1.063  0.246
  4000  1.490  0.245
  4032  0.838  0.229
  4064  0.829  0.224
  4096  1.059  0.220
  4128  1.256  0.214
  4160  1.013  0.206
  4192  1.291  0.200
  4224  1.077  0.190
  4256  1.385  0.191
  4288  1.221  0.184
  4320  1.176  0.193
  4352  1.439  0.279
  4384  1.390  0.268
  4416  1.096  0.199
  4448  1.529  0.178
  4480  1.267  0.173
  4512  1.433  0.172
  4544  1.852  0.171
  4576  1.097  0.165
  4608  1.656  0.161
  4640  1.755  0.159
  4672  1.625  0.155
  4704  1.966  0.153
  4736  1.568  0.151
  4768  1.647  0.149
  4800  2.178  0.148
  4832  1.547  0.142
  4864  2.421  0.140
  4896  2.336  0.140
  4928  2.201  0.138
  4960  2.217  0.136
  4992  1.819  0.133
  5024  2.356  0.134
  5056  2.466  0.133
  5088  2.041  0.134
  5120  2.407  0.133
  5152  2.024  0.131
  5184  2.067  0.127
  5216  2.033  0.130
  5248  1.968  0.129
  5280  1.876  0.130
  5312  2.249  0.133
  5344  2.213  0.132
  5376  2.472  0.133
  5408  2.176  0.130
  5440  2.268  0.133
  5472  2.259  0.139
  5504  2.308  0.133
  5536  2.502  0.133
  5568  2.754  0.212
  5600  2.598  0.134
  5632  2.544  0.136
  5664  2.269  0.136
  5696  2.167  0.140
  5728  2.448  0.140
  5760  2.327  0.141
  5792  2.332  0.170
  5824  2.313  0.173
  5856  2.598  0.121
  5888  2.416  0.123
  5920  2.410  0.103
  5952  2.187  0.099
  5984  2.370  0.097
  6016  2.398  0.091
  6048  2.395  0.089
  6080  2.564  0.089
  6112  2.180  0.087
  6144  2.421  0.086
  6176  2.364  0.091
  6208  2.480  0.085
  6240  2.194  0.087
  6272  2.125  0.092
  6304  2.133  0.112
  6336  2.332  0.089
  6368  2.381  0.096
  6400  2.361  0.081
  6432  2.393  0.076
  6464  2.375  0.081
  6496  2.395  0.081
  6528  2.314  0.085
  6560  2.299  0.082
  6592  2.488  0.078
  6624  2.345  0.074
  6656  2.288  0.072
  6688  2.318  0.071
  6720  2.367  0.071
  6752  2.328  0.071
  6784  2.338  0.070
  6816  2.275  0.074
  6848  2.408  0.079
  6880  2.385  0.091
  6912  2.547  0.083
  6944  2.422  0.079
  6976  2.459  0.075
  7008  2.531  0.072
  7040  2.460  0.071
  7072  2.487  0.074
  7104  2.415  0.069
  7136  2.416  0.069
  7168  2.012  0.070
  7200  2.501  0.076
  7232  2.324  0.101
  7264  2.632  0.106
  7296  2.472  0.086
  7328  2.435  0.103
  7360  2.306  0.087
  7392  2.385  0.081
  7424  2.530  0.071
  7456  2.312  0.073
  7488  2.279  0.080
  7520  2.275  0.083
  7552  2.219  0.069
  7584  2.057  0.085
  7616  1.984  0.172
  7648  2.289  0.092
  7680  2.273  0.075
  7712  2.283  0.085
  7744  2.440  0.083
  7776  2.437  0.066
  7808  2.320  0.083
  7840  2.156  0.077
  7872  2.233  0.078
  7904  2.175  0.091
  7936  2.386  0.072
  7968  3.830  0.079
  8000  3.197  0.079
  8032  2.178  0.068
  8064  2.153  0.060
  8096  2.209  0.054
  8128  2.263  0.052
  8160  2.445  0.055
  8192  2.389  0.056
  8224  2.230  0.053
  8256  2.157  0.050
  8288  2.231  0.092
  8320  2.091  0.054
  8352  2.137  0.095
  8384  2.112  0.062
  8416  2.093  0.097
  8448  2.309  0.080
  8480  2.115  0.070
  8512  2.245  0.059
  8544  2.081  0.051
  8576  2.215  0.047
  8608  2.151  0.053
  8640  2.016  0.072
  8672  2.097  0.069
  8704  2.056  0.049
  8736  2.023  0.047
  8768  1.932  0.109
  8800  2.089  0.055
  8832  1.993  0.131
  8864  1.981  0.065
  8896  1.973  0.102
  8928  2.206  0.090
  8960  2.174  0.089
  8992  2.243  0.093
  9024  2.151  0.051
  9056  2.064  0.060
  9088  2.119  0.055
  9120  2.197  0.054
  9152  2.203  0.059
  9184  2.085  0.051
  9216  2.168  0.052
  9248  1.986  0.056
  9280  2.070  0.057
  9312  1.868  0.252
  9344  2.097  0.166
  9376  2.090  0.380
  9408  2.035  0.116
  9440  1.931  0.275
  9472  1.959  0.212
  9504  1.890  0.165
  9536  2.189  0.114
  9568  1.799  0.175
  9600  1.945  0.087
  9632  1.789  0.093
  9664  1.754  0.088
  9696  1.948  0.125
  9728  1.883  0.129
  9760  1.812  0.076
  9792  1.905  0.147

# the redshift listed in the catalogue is 0.216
